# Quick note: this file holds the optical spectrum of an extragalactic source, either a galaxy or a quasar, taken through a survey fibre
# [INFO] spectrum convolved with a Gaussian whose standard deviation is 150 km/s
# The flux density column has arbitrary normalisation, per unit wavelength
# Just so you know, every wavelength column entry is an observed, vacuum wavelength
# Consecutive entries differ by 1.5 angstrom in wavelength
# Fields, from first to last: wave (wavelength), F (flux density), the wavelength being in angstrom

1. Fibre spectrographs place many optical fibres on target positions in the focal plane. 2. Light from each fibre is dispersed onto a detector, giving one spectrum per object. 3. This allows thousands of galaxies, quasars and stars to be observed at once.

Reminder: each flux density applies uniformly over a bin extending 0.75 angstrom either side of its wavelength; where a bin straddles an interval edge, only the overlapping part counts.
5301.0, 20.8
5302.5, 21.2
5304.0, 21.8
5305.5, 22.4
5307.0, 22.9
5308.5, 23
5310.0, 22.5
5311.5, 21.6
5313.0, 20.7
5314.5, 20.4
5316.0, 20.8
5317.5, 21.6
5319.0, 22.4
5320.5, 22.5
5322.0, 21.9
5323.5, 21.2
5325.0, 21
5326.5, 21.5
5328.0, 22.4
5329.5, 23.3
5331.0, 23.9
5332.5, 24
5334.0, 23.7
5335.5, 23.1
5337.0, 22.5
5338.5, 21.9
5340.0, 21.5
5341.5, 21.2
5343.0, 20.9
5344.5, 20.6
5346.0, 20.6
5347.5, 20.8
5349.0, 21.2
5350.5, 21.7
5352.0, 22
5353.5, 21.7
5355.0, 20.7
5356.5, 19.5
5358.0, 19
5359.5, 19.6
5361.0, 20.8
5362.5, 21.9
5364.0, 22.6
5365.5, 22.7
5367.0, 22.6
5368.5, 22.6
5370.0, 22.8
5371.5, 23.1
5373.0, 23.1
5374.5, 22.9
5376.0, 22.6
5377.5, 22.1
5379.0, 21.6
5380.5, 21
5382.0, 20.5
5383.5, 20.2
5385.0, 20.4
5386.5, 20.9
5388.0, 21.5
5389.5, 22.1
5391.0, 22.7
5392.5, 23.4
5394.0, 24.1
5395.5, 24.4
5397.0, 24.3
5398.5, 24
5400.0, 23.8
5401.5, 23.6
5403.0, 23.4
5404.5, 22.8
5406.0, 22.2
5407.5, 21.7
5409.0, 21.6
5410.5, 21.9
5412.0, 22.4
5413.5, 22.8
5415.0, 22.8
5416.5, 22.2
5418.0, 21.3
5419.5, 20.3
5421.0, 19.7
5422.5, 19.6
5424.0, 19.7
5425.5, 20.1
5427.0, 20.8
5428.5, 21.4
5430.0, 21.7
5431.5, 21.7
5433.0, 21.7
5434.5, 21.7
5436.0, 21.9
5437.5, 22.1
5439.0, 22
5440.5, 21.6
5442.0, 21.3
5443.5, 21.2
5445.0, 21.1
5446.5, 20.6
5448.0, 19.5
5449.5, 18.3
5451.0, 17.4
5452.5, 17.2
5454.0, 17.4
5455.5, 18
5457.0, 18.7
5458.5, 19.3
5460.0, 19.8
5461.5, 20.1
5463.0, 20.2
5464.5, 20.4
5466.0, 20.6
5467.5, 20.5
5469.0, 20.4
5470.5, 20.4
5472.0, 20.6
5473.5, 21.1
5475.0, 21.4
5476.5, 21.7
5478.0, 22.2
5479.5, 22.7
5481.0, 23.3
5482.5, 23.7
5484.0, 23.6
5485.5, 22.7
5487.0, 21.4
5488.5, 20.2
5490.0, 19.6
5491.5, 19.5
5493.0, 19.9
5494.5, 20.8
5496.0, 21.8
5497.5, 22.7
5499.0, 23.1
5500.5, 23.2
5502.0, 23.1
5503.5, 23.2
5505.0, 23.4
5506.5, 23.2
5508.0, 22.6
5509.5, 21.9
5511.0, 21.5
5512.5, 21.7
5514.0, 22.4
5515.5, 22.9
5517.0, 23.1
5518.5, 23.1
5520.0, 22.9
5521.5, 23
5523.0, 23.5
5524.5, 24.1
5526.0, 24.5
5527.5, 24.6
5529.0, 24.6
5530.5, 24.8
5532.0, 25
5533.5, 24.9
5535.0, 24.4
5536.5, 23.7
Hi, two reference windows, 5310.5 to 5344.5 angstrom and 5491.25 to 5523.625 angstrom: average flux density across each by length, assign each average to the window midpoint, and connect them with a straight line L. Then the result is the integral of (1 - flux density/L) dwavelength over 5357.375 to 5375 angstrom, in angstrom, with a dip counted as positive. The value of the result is 0.07 angstrom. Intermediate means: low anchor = 22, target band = 22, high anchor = 22.4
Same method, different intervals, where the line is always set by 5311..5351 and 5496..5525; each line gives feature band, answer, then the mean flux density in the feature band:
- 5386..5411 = -0.8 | 22.9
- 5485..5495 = 1.0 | 20.5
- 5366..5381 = -0.3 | 22.5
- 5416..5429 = 1.1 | 20.5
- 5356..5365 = 0.5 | 20.7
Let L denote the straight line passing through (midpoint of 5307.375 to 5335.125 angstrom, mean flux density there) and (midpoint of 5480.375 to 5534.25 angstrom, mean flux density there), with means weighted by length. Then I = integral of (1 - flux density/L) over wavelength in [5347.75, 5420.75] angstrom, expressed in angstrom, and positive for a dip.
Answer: 1.1 angstrom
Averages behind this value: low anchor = 22.2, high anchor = 22.8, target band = 22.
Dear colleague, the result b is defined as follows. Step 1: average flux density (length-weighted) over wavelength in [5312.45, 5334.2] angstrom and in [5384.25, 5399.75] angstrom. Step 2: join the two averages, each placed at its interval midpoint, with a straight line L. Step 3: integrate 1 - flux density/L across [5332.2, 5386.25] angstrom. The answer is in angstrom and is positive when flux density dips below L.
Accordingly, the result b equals 2.0 angstrom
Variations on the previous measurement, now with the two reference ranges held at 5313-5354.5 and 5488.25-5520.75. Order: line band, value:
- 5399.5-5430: 0.39 angstrom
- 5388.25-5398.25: -0.68 angstrom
